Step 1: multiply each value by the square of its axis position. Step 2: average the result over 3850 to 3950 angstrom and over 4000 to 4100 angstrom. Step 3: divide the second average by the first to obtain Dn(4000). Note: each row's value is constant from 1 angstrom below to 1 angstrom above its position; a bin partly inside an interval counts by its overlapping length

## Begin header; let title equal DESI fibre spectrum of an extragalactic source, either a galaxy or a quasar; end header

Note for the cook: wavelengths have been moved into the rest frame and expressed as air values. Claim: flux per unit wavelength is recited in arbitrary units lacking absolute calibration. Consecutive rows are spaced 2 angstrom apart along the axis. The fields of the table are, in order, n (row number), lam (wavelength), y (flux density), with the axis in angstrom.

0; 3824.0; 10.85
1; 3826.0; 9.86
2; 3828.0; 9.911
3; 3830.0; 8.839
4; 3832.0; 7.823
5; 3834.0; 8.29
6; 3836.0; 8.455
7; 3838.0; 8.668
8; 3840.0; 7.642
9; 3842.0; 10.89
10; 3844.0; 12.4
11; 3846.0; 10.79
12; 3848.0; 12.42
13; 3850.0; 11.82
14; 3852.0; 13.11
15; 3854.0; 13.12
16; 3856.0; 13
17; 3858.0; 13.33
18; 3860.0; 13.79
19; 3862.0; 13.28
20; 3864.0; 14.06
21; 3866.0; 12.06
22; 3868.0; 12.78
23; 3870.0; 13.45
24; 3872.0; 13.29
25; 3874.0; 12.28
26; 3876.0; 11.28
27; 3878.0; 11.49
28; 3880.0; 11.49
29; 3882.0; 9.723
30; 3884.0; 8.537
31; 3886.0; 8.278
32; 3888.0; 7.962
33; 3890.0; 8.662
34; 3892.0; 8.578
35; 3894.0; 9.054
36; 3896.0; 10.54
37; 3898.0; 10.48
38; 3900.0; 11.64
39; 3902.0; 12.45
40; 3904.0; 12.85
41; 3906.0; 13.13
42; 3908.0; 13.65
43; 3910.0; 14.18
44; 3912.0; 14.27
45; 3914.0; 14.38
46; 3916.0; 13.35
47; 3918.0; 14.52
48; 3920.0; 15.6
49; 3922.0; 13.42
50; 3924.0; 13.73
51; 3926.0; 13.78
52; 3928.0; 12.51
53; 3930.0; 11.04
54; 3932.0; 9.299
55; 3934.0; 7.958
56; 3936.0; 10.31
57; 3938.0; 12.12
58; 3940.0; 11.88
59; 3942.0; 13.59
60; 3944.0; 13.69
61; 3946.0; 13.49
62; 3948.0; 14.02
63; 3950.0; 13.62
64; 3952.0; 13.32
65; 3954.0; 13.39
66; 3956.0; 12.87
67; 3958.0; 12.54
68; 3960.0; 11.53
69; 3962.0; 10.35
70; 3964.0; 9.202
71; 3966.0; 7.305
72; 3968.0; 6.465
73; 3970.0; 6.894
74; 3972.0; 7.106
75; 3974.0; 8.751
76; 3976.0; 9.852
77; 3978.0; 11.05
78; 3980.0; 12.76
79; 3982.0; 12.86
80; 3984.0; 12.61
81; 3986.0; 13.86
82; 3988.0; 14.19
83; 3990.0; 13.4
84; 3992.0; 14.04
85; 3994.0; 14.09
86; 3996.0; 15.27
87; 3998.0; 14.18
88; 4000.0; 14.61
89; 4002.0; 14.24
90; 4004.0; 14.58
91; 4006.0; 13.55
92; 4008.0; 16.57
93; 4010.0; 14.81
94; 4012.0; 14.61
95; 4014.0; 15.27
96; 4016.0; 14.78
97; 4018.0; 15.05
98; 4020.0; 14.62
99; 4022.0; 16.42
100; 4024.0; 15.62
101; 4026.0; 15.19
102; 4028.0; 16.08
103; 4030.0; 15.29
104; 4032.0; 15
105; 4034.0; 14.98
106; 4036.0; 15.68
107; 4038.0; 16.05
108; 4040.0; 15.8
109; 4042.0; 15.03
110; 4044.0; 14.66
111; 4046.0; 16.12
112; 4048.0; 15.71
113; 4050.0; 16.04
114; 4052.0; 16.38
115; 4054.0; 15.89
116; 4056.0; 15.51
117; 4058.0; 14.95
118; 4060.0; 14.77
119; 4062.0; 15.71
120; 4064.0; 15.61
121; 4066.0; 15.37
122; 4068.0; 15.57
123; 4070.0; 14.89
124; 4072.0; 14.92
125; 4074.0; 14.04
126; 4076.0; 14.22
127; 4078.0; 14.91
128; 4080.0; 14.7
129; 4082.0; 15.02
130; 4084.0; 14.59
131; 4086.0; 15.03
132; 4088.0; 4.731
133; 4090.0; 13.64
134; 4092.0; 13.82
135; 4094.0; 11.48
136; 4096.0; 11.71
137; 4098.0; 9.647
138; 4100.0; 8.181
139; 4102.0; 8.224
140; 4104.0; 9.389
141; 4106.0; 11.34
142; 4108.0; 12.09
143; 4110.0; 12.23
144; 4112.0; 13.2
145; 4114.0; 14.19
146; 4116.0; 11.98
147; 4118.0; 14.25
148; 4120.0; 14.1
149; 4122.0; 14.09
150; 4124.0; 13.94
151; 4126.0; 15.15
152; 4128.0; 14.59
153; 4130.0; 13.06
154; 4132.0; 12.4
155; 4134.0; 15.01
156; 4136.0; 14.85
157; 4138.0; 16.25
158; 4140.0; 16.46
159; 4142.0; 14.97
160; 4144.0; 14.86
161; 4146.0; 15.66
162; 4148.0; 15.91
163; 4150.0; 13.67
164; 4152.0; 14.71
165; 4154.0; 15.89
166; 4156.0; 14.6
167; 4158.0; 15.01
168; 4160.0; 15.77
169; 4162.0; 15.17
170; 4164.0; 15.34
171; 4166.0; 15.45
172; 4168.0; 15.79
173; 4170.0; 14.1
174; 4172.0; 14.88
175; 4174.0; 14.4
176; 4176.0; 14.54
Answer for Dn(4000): 1.30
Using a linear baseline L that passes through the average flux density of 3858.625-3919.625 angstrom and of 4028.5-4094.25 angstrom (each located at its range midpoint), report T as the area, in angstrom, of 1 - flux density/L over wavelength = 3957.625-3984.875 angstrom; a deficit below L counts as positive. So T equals 6.98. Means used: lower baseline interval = 11.9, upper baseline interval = 14.8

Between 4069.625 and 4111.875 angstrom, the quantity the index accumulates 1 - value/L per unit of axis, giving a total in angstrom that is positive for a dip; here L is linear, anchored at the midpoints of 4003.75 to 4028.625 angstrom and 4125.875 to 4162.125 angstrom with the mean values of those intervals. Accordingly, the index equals 7.7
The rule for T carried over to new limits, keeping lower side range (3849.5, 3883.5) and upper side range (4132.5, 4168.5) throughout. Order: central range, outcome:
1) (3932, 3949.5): 1.61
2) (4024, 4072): -4.12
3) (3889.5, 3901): 2.62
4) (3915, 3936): 1.04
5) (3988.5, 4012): -1.17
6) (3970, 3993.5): 3.33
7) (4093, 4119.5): 6.08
